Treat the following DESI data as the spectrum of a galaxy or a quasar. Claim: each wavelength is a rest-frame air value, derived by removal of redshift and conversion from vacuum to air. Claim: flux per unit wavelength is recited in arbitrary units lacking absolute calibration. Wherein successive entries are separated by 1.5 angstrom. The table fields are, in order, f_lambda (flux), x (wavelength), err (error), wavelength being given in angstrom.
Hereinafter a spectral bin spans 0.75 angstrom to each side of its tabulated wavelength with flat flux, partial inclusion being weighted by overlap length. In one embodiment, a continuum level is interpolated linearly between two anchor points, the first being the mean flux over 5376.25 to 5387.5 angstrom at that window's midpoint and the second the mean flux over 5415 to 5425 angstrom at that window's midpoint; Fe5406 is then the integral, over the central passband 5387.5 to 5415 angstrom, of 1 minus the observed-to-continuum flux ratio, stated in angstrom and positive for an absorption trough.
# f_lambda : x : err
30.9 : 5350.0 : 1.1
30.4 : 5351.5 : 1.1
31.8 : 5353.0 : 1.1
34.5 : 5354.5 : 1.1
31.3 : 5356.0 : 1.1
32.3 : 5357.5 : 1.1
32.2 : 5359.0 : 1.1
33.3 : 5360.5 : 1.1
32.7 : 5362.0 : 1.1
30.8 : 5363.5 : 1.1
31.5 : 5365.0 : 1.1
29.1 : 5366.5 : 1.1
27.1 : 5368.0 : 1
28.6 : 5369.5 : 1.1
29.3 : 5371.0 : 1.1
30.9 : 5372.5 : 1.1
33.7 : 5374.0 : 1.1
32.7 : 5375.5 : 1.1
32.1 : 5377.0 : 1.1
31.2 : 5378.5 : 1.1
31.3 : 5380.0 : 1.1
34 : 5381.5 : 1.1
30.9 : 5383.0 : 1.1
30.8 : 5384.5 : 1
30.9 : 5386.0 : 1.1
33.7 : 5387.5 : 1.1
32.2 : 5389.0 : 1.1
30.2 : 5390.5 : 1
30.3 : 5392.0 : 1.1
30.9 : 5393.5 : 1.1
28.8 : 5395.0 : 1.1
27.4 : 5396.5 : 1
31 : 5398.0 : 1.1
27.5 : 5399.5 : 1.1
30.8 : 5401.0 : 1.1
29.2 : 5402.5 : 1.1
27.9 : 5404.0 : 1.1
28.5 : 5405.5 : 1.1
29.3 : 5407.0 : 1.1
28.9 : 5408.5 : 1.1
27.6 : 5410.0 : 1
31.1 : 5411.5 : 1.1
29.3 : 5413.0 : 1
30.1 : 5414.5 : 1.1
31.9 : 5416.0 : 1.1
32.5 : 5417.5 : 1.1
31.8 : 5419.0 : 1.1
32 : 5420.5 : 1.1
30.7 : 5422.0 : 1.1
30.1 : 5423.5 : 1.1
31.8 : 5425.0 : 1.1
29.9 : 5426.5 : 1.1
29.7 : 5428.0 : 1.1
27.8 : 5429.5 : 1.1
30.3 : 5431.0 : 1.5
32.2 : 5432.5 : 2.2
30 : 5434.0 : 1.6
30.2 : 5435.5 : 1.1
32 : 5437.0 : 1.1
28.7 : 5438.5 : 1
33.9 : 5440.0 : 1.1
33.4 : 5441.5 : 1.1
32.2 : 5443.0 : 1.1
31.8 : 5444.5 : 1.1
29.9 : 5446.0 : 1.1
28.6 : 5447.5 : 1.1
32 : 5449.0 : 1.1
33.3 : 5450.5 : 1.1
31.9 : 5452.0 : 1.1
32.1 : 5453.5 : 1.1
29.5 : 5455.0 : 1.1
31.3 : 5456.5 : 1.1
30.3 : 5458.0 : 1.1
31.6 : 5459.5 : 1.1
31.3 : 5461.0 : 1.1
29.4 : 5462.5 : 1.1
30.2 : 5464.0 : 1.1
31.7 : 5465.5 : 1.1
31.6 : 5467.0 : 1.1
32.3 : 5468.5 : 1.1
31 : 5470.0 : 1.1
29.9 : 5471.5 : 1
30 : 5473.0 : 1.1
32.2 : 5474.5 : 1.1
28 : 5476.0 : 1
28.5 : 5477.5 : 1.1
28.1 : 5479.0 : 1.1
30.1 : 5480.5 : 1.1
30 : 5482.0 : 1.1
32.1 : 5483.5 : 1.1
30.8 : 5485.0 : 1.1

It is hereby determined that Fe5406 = 1.7 angstrom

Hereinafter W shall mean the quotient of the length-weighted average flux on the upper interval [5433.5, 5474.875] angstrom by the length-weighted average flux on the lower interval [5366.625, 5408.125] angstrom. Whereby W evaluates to 1.03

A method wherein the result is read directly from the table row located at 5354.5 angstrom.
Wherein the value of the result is 34.5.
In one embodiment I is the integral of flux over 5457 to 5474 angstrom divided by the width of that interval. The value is 30.9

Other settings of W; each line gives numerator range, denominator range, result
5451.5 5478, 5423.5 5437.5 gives 1.01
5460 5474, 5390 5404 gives 1.05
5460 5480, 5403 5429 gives 1.01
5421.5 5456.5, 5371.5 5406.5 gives 1.01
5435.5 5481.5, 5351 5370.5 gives 0.99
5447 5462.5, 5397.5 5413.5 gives 1.07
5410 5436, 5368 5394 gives 0.98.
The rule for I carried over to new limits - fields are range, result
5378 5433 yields 30.4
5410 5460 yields 31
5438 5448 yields 31.3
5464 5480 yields 30.3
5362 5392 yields 31.1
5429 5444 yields 31.1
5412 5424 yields 31.1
